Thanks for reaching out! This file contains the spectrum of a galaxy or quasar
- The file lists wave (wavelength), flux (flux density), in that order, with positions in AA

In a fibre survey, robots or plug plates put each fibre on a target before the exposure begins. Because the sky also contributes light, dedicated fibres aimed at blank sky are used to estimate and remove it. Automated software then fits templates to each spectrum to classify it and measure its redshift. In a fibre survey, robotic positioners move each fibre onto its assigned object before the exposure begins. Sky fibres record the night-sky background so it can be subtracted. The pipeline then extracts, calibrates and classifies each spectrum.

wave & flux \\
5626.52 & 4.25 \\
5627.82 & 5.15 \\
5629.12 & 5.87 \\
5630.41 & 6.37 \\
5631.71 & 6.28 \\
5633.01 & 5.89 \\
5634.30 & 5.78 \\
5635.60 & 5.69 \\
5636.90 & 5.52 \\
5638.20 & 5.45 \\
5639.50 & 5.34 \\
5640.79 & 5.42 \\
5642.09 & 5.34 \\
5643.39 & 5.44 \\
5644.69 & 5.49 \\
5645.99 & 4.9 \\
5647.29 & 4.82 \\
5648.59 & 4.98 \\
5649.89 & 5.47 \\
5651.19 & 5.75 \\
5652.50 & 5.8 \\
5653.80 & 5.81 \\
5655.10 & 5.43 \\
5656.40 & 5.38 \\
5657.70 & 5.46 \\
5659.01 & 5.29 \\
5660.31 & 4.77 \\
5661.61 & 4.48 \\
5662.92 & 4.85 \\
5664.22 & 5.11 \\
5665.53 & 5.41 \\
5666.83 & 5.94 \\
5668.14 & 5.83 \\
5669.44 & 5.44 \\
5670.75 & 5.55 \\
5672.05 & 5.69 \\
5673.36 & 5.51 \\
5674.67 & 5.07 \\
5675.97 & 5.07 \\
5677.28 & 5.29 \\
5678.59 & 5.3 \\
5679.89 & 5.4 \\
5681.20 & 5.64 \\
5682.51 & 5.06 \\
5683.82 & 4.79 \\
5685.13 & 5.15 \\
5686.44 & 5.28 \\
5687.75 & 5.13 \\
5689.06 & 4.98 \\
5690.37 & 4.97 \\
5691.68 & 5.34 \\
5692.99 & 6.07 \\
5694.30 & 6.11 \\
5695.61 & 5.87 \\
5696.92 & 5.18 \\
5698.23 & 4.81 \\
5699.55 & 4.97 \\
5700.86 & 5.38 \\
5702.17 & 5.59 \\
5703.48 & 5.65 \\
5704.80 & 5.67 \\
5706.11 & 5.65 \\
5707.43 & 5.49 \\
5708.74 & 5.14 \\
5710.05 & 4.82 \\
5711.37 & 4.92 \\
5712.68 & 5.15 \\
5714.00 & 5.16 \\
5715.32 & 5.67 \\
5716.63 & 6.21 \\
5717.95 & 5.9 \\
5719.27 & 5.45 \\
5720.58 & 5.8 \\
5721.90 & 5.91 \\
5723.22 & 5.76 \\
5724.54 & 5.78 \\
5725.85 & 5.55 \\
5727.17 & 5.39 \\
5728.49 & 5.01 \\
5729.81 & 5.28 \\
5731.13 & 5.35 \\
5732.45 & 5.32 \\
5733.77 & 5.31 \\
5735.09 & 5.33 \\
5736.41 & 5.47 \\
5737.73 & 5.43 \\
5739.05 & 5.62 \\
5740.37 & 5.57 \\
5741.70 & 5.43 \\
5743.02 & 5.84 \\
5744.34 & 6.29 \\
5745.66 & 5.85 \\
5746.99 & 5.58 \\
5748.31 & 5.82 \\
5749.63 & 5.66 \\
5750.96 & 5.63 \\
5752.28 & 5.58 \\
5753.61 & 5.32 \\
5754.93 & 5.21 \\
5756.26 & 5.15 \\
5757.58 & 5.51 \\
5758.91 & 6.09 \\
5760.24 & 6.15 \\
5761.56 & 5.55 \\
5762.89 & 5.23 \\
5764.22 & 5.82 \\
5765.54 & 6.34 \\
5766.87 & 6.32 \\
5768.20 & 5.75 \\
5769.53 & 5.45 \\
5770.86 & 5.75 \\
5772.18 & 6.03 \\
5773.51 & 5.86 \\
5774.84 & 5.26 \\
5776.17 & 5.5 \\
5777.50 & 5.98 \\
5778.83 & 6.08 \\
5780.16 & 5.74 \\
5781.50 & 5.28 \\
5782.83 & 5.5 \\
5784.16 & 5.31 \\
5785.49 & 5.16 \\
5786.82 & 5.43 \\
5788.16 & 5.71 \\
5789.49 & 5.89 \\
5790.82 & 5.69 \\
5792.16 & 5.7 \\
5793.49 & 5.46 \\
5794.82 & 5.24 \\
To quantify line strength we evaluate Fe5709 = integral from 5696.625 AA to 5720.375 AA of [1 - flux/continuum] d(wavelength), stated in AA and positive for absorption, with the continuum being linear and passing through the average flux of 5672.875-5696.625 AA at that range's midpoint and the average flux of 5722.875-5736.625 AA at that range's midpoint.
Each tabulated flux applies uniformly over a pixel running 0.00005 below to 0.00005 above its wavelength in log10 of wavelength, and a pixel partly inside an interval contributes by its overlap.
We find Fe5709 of -0.08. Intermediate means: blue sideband 5.33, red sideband 5.41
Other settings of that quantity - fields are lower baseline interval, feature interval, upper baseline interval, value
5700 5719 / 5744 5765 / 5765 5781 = 0.26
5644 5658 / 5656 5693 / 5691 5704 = 1.18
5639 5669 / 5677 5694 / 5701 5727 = 0.50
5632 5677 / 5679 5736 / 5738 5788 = 1.25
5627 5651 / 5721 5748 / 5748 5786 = 0.29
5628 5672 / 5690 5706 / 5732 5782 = 0.20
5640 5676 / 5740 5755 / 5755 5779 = 0.02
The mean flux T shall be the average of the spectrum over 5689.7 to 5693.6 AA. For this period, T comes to 5.45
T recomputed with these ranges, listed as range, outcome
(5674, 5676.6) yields 5.08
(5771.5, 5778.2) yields 5.73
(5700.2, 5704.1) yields 5.55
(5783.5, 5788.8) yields 5.4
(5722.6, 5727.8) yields 5.63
